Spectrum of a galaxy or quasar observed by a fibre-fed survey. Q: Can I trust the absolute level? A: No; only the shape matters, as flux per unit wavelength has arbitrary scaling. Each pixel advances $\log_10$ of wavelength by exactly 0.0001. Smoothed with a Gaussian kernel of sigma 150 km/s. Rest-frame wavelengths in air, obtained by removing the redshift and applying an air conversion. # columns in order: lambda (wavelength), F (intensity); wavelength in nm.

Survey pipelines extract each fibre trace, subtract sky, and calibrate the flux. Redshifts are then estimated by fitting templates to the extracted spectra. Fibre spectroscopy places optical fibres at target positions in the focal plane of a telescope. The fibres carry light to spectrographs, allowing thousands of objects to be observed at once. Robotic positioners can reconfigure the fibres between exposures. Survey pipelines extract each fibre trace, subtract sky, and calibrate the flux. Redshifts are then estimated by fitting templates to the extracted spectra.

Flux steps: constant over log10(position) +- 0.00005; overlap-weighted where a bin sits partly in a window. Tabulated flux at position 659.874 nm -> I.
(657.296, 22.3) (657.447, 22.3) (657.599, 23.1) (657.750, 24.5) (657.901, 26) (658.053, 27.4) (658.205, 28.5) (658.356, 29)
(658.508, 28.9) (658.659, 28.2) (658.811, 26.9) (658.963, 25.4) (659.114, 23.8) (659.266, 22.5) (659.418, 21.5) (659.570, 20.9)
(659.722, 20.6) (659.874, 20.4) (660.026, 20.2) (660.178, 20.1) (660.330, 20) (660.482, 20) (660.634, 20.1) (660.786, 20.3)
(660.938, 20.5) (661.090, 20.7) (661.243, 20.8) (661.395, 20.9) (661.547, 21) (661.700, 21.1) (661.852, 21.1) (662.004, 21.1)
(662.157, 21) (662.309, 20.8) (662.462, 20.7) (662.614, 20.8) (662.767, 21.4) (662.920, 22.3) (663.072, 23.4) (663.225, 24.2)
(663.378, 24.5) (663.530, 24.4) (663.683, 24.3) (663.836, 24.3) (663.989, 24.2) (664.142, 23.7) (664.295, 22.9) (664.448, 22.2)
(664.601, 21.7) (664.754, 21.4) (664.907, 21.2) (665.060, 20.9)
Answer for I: 20.4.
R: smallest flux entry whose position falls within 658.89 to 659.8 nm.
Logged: 20.6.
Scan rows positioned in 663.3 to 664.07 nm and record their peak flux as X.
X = 24.5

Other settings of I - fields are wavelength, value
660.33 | 20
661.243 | 20.8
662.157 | 21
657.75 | 24.5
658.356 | 29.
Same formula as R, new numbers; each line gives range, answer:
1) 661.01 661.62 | 20.7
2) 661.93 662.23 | 21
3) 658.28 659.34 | 22.5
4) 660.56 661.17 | 20.1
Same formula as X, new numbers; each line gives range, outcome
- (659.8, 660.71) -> 20.4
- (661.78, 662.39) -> 21.1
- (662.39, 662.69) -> 20.8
